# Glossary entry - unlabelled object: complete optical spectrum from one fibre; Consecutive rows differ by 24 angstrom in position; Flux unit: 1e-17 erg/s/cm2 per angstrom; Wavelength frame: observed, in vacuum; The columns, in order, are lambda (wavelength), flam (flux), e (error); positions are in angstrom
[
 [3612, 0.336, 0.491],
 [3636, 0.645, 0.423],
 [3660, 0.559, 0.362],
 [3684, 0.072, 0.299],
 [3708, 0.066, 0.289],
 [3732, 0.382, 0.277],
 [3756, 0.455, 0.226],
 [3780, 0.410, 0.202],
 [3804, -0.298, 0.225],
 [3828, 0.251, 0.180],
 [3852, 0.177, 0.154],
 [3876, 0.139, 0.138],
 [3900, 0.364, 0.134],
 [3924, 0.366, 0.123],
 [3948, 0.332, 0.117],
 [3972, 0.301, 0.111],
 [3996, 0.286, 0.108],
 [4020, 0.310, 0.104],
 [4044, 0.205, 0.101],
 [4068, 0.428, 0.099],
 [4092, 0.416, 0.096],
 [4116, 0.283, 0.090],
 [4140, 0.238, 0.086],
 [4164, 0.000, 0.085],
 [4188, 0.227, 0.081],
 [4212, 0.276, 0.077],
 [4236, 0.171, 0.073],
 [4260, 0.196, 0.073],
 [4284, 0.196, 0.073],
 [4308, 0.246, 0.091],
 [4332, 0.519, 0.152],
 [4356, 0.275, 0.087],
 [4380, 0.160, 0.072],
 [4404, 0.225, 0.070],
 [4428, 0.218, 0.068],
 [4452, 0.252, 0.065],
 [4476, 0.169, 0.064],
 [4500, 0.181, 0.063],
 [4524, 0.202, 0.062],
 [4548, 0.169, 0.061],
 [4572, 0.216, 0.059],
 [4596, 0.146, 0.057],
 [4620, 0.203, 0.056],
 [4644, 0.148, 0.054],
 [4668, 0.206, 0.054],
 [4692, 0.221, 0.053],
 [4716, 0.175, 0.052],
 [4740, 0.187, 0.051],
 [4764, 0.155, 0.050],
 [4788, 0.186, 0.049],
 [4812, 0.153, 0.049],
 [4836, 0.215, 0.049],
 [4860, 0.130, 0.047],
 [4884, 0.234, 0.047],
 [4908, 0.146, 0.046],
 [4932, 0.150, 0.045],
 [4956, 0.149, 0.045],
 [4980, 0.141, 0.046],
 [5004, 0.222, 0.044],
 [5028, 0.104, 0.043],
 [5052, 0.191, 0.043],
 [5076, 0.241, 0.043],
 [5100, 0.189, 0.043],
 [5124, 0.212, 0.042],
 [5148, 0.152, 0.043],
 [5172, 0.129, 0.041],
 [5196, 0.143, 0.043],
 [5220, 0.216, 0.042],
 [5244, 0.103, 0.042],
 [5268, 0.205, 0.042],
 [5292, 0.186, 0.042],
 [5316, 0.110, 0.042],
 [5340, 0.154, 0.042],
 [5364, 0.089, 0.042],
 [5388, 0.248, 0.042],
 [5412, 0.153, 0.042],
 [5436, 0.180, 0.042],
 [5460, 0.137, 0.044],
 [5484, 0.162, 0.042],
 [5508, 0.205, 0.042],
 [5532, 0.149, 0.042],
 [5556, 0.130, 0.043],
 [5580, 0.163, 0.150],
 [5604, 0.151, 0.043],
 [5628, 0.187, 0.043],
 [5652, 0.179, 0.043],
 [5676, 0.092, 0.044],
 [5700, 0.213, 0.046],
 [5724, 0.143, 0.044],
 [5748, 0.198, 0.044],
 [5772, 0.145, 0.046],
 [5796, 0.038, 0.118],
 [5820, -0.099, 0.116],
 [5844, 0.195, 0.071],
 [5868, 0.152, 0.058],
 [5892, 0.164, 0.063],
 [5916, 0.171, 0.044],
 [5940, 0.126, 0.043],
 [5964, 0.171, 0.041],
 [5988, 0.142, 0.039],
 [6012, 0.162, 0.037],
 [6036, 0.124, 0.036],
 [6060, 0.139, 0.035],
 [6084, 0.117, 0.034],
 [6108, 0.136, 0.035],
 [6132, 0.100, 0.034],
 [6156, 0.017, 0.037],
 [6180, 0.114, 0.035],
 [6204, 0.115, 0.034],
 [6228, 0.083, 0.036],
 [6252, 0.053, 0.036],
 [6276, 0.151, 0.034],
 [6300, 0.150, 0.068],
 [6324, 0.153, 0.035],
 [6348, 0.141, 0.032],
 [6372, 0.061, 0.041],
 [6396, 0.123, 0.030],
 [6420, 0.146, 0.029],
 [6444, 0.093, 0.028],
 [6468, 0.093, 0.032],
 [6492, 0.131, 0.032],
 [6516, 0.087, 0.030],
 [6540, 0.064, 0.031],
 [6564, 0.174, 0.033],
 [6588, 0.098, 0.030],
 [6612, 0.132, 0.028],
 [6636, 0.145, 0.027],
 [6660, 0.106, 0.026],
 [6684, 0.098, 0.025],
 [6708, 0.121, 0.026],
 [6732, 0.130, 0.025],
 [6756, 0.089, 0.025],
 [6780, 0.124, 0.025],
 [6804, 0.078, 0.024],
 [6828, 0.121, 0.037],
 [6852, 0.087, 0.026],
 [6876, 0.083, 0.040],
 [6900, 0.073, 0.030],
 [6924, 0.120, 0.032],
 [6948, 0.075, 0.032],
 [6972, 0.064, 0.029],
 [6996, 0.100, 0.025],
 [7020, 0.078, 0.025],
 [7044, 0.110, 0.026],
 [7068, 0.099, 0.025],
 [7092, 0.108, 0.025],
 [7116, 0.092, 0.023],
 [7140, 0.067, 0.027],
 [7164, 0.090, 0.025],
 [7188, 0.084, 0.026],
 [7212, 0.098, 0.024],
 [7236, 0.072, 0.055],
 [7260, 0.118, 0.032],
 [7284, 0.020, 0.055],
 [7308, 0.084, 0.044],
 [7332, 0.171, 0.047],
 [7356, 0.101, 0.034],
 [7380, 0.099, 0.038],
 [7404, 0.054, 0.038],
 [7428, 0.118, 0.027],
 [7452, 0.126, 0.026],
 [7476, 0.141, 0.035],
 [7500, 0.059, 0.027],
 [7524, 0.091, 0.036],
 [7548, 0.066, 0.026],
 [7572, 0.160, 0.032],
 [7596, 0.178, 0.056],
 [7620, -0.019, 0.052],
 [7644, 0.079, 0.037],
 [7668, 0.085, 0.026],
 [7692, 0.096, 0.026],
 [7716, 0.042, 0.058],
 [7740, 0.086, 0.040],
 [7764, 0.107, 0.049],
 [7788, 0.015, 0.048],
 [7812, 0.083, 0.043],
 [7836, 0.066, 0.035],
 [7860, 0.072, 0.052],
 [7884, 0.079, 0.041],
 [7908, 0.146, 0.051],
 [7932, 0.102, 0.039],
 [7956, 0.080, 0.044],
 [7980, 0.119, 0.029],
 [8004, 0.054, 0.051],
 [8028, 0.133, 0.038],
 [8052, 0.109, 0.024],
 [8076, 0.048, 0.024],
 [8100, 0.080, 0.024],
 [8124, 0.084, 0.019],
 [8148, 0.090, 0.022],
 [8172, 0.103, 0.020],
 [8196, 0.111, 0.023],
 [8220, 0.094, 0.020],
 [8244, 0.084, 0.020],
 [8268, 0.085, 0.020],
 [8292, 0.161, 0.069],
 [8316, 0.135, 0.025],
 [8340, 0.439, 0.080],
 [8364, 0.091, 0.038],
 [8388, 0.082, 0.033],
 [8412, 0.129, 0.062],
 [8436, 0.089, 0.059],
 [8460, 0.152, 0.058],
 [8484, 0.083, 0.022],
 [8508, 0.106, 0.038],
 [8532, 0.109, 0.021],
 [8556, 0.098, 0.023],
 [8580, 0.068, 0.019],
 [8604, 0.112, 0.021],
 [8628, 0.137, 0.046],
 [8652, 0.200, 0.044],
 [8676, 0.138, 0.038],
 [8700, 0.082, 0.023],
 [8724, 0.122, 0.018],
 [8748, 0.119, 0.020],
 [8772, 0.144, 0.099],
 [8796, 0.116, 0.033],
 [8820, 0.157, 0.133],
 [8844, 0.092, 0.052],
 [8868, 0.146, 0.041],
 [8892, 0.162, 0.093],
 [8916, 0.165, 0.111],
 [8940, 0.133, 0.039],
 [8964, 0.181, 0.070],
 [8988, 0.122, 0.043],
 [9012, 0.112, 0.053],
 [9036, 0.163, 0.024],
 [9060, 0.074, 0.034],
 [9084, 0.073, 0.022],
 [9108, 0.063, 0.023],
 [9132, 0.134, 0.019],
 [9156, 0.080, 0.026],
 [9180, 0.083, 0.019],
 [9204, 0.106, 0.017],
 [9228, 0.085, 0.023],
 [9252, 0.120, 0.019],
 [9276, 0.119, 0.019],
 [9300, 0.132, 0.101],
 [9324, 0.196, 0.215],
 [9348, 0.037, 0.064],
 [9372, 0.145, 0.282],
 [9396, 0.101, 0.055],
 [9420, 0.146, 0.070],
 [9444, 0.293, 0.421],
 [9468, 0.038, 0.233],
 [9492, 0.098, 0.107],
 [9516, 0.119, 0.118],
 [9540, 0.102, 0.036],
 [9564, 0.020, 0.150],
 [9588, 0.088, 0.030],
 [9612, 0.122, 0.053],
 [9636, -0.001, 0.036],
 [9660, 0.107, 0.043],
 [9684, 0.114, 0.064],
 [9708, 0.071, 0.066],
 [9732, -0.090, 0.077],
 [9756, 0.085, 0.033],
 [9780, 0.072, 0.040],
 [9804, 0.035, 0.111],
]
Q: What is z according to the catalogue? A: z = 1.236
